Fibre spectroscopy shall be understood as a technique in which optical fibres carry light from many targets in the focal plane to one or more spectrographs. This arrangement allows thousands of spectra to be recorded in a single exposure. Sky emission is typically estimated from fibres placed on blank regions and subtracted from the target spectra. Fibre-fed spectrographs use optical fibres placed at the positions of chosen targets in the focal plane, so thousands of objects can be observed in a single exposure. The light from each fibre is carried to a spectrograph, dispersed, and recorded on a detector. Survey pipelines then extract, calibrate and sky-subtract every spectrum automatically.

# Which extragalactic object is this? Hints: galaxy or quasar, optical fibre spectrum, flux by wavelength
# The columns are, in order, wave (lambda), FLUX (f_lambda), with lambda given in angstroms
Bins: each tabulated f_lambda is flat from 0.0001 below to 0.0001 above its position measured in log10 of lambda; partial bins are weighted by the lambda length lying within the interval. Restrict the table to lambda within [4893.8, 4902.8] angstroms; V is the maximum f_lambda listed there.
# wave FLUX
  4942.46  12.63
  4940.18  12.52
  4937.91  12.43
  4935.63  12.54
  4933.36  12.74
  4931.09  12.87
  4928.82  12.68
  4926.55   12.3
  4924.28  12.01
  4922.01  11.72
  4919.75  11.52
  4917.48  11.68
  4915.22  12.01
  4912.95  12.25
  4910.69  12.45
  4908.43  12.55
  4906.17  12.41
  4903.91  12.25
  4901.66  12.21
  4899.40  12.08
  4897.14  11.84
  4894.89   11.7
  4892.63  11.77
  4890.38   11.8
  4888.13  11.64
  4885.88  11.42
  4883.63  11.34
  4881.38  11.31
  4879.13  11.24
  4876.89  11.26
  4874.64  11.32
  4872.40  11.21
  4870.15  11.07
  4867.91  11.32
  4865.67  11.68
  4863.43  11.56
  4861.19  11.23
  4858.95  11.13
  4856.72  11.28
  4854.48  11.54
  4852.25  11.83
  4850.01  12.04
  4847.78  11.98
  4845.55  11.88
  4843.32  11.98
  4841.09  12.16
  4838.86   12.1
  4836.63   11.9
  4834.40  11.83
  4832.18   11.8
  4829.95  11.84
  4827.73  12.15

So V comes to 12.21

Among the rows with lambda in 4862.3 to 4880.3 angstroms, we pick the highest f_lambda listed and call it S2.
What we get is 11.68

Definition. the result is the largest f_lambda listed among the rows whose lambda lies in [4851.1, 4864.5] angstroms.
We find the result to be 11.83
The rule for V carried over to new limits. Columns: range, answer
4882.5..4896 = 11.8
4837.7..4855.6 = 12.16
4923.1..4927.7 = 12.3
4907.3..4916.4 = 12.55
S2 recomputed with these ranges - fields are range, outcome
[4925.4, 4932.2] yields 12.87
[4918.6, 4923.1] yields 11.72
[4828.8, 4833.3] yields 11.84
